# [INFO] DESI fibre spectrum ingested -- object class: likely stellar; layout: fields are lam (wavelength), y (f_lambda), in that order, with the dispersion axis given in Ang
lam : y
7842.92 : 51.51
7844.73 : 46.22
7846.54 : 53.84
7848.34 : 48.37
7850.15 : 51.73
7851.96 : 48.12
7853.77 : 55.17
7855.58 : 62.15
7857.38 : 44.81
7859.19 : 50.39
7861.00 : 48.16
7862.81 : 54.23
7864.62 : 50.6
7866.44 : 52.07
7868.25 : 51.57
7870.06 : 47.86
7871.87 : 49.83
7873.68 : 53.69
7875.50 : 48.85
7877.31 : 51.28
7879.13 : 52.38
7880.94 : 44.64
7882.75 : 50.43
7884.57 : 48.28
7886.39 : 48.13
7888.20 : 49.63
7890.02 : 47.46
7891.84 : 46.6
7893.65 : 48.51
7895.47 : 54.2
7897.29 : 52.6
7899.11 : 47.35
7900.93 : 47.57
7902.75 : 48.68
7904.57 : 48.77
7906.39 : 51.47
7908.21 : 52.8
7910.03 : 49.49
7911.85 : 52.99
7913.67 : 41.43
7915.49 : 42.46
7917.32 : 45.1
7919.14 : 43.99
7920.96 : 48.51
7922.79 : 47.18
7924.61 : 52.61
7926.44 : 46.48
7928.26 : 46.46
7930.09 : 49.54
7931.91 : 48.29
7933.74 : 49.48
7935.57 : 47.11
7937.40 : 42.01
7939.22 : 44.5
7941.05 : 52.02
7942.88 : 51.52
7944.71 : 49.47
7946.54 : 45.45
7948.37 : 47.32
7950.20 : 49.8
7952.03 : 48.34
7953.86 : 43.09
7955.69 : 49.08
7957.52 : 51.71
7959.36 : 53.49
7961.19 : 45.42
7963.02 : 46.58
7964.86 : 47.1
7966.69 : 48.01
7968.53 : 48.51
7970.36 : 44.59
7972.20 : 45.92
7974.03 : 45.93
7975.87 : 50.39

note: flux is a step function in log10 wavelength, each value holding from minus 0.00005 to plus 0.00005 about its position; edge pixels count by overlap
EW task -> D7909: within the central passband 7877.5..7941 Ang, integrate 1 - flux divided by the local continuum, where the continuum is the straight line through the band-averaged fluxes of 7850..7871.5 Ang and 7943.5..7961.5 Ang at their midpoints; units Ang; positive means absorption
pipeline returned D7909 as 2.0 Ang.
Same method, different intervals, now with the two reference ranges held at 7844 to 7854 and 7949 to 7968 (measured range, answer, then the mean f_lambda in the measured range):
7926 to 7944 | 0.33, 47.8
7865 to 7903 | 0.03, 49.6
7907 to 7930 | 0.67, 47.6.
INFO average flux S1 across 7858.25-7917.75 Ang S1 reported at 49.4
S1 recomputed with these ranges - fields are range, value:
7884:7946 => 48.3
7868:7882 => 50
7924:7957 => 47.9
